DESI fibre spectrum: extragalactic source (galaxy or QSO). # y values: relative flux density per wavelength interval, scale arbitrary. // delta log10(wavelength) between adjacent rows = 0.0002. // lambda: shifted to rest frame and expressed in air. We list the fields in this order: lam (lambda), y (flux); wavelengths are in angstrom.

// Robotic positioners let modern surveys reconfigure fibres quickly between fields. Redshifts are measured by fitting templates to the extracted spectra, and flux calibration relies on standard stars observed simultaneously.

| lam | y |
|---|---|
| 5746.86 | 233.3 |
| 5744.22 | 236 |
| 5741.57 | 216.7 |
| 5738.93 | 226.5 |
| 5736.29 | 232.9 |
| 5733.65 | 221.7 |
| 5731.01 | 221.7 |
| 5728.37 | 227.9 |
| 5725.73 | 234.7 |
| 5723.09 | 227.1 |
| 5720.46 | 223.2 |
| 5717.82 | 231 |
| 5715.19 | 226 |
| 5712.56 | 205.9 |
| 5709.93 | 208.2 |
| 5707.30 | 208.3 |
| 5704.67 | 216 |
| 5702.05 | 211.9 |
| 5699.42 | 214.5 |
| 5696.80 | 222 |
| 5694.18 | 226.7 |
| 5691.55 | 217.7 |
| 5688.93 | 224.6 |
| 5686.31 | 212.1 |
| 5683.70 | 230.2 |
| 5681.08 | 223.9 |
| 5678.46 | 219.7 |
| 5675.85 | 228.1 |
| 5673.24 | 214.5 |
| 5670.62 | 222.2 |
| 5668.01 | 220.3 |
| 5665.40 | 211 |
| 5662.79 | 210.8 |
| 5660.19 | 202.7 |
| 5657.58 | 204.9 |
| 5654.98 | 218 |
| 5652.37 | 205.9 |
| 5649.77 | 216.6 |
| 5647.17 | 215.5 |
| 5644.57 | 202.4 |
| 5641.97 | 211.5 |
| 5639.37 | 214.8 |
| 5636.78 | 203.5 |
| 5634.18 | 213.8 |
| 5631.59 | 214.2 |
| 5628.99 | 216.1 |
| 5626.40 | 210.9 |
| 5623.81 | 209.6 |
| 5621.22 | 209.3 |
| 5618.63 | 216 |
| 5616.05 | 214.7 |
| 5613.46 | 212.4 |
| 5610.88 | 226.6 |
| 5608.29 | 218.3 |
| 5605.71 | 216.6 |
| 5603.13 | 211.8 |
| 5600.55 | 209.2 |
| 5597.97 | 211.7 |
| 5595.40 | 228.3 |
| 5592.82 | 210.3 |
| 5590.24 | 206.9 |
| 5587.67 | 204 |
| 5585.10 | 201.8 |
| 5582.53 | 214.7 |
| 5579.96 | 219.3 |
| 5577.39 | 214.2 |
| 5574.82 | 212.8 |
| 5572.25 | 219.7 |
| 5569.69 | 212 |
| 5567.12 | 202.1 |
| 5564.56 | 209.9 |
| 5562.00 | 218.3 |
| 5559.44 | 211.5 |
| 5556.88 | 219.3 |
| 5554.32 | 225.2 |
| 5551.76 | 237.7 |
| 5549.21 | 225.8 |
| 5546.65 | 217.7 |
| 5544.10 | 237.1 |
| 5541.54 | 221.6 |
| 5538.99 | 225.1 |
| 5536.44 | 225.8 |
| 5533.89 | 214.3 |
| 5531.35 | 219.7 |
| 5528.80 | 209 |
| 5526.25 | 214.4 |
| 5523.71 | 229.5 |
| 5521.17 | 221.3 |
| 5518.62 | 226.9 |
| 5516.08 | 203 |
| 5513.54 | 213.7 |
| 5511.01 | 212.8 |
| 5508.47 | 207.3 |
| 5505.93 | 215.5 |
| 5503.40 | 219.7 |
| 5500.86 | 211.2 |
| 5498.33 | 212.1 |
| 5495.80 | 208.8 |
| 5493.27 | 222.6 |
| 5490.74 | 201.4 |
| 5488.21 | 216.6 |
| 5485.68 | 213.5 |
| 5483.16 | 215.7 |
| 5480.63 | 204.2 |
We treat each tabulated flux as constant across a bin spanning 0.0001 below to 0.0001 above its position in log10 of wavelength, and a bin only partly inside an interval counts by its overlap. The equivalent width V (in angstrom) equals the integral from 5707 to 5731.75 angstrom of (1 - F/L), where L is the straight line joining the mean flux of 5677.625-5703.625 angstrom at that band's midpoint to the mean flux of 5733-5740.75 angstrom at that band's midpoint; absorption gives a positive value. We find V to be 0.3 angstrom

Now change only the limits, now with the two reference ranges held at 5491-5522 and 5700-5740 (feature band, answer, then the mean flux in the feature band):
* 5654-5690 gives 0.4 angstrom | 217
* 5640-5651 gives 0.4 angstrom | 212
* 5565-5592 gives 0.7 angstrom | 211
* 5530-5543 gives -0.4 angstrom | 221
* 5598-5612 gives 0.1 angstrom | 216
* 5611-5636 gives 0.5 angstrom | 213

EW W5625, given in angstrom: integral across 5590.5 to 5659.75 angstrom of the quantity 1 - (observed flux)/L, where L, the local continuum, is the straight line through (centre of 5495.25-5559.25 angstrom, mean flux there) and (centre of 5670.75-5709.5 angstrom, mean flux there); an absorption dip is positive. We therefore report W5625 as 1.9 angstrom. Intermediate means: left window 219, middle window 213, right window 219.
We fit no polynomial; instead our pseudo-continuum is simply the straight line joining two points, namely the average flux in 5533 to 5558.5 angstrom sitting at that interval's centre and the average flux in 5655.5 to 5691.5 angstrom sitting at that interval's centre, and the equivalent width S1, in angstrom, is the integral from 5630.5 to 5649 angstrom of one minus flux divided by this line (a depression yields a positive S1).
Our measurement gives 0.7 angstrom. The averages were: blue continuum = 225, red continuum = 217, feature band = 211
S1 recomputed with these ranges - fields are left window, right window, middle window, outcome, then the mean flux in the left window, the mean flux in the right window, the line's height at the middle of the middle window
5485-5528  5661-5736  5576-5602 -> 0.6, 215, 220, 217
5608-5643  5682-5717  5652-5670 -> 0.4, 214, 218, 215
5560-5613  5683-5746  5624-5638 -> 0.3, 213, 222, 216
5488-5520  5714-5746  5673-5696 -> 0.2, 213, 227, 224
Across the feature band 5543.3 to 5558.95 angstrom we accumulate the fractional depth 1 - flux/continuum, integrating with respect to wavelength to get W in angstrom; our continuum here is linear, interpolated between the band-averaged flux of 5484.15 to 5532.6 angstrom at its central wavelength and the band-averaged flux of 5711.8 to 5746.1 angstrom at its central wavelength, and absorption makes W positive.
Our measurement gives -0.66 angstrom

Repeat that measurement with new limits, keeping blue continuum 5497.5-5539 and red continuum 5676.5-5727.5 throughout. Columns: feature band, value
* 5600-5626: 0.5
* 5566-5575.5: 0.3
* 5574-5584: 0.1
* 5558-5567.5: 0.3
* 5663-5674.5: 0.2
